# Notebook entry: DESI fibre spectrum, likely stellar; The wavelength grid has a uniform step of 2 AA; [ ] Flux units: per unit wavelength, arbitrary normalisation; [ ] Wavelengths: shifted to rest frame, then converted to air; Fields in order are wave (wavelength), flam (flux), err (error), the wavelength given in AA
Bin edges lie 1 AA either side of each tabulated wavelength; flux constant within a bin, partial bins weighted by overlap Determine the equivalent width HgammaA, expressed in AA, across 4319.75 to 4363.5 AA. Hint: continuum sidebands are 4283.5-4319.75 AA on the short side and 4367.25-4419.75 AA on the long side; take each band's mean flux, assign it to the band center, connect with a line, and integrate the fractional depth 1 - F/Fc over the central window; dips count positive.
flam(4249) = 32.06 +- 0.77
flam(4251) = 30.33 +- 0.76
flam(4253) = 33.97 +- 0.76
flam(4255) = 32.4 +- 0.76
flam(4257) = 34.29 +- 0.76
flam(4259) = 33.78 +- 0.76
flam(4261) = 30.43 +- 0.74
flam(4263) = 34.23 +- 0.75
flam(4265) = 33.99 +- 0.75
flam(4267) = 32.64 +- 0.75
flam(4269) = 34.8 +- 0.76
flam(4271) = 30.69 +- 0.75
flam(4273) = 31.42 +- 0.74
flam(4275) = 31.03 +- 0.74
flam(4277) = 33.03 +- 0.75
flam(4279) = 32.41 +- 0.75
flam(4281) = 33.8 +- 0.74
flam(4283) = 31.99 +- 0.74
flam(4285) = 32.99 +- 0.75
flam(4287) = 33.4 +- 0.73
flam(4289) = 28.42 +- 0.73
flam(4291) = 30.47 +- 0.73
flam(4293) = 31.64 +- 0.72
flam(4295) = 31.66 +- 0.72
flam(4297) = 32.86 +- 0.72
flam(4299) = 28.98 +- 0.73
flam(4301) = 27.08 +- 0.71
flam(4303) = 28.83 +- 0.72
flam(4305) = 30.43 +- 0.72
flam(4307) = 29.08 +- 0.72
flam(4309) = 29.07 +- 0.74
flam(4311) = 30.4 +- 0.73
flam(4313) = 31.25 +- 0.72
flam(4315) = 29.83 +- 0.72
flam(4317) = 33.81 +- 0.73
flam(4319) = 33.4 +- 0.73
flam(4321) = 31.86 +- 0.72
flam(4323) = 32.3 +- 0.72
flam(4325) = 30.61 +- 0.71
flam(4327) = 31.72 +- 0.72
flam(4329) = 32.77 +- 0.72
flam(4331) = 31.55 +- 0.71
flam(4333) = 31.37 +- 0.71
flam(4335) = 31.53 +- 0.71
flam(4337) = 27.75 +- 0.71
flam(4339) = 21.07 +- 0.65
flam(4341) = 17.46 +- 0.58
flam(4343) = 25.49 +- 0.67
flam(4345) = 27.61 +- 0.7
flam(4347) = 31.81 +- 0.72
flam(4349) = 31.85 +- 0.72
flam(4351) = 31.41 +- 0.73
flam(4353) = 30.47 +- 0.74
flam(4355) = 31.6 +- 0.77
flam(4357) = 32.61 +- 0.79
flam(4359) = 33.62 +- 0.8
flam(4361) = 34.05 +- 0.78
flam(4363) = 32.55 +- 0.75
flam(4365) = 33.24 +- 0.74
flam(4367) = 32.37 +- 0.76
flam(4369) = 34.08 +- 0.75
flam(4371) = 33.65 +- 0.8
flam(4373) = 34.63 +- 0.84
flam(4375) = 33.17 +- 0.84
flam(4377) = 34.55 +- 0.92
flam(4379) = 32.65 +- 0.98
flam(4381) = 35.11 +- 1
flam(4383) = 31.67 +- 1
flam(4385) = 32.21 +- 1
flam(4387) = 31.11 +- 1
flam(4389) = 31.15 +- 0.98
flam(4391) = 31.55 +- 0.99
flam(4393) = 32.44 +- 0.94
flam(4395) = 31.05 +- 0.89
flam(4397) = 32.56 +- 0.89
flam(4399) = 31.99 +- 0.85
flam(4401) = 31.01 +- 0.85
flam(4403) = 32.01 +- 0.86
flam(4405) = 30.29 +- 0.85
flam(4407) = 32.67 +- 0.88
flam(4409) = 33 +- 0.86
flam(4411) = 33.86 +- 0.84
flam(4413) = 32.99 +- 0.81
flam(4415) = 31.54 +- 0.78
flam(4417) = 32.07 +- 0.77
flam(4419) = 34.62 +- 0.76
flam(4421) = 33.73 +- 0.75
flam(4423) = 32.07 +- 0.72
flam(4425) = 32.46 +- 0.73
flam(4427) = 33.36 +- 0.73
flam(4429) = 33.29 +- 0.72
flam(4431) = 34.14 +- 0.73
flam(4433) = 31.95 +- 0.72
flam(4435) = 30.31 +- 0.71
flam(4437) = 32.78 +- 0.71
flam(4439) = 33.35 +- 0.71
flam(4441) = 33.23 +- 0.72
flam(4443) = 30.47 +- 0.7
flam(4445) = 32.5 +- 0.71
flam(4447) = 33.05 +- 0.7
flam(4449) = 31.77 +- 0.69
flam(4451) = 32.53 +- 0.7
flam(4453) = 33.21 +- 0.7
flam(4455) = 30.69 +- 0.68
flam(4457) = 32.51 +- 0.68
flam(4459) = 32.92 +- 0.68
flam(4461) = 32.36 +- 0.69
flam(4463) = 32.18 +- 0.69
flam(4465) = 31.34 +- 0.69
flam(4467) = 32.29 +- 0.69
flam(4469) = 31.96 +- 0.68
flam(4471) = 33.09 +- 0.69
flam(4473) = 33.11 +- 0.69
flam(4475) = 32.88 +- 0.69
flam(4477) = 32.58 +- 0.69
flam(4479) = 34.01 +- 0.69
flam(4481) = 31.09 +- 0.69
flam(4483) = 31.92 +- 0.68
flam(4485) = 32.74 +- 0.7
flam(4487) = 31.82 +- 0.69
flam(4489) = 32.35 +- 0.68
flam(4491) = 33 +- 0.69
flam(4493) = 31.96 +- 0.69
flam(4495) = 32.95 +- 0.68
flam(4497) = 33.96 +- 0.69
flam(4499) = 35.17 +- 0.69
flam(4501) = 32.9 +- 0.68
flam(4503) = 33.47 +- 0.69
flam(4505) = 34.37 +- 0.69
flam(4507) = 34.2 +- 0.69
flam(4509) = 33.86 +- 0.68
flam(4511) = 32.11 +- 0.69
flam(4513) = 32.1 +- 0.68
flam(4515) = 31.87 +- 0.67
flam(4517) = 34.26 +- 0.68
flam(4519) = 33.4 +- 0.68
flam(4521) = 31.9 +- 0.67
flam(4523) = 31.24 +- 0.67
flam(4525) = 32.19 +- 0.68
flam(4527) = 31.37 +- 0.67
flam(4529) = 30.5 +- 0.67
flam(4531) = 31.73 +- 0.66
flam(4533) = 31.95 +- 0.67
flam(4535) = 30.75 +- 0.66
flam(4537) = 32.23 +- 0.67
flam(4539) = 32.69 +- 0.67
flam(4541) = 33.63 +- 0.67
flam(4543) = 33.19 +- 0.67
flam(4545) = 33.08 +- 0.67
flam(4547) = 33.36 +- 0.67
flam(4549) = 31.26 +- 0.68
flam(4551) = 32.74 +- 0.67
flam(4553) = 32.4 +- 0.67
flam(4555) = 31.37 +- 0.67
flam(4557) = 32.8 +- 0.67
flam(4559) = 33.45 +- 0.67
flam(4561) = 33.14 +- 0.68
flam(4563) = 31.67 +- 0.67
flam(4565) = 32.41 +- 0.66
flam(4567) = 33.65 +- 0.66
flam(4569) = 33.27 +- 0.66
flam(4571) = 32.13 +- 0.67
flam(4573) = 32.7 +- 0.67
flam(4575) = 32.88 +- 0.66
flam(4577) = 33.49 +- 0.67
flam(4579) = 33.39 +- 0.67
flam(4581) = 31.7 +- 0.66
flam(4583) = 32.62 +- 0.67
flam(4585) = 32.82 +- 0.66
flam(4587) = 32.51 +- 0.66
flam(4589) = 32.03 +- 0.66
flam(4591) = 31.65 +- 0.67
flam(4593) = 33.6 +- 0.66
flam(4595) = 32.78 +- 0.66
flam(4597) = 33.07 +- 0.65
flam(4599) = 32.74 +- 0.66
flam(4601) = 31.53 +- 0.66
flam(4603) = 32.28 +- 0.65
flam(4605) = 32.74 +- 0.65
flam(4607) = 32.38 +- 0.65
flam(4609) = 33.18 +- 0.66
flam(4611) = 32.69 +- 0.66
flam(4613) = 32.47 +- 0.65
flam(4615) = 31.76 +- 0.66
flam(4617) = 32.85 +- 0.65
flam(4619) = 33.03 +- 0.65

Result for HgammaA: 1.97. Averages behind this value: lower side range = 30.8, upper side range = 32.6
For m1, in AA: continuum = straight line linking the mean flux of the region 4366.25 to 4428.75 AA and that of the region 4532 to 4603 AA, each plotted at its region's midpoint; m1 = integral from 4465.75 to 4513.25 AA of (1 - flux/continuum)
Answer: -0.44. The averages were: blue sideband 32.6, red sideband 32.6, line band 32.9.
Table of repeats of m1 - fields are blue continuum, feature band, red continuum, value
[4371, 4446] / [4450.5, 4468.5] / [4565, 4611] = 0.2 AA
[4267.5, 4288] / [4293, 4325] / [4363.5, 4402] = 1.8 AA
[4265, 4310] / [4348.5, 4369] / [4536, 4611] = -0.6 AA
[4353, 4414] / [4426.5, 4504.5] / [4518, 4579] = -0.2 AA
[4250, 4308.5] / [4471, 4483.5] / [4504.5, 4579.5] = -0.1 AA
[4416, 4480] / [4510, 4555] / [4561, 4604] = 0.5 AA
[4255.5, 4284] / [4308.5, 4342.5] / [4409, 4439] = 3.1 AA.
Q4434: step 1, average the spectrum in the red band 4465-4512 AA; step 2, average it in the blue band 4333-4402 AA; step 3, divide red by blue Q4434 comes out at 1.05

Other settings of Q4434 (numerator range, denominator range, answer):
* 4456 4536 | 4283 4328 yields 1.05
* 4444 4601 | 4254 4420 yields 1.03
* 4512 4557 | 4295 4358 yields 1.08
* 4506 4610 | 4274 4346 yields 1.08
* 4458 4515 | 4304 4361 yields 1.09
